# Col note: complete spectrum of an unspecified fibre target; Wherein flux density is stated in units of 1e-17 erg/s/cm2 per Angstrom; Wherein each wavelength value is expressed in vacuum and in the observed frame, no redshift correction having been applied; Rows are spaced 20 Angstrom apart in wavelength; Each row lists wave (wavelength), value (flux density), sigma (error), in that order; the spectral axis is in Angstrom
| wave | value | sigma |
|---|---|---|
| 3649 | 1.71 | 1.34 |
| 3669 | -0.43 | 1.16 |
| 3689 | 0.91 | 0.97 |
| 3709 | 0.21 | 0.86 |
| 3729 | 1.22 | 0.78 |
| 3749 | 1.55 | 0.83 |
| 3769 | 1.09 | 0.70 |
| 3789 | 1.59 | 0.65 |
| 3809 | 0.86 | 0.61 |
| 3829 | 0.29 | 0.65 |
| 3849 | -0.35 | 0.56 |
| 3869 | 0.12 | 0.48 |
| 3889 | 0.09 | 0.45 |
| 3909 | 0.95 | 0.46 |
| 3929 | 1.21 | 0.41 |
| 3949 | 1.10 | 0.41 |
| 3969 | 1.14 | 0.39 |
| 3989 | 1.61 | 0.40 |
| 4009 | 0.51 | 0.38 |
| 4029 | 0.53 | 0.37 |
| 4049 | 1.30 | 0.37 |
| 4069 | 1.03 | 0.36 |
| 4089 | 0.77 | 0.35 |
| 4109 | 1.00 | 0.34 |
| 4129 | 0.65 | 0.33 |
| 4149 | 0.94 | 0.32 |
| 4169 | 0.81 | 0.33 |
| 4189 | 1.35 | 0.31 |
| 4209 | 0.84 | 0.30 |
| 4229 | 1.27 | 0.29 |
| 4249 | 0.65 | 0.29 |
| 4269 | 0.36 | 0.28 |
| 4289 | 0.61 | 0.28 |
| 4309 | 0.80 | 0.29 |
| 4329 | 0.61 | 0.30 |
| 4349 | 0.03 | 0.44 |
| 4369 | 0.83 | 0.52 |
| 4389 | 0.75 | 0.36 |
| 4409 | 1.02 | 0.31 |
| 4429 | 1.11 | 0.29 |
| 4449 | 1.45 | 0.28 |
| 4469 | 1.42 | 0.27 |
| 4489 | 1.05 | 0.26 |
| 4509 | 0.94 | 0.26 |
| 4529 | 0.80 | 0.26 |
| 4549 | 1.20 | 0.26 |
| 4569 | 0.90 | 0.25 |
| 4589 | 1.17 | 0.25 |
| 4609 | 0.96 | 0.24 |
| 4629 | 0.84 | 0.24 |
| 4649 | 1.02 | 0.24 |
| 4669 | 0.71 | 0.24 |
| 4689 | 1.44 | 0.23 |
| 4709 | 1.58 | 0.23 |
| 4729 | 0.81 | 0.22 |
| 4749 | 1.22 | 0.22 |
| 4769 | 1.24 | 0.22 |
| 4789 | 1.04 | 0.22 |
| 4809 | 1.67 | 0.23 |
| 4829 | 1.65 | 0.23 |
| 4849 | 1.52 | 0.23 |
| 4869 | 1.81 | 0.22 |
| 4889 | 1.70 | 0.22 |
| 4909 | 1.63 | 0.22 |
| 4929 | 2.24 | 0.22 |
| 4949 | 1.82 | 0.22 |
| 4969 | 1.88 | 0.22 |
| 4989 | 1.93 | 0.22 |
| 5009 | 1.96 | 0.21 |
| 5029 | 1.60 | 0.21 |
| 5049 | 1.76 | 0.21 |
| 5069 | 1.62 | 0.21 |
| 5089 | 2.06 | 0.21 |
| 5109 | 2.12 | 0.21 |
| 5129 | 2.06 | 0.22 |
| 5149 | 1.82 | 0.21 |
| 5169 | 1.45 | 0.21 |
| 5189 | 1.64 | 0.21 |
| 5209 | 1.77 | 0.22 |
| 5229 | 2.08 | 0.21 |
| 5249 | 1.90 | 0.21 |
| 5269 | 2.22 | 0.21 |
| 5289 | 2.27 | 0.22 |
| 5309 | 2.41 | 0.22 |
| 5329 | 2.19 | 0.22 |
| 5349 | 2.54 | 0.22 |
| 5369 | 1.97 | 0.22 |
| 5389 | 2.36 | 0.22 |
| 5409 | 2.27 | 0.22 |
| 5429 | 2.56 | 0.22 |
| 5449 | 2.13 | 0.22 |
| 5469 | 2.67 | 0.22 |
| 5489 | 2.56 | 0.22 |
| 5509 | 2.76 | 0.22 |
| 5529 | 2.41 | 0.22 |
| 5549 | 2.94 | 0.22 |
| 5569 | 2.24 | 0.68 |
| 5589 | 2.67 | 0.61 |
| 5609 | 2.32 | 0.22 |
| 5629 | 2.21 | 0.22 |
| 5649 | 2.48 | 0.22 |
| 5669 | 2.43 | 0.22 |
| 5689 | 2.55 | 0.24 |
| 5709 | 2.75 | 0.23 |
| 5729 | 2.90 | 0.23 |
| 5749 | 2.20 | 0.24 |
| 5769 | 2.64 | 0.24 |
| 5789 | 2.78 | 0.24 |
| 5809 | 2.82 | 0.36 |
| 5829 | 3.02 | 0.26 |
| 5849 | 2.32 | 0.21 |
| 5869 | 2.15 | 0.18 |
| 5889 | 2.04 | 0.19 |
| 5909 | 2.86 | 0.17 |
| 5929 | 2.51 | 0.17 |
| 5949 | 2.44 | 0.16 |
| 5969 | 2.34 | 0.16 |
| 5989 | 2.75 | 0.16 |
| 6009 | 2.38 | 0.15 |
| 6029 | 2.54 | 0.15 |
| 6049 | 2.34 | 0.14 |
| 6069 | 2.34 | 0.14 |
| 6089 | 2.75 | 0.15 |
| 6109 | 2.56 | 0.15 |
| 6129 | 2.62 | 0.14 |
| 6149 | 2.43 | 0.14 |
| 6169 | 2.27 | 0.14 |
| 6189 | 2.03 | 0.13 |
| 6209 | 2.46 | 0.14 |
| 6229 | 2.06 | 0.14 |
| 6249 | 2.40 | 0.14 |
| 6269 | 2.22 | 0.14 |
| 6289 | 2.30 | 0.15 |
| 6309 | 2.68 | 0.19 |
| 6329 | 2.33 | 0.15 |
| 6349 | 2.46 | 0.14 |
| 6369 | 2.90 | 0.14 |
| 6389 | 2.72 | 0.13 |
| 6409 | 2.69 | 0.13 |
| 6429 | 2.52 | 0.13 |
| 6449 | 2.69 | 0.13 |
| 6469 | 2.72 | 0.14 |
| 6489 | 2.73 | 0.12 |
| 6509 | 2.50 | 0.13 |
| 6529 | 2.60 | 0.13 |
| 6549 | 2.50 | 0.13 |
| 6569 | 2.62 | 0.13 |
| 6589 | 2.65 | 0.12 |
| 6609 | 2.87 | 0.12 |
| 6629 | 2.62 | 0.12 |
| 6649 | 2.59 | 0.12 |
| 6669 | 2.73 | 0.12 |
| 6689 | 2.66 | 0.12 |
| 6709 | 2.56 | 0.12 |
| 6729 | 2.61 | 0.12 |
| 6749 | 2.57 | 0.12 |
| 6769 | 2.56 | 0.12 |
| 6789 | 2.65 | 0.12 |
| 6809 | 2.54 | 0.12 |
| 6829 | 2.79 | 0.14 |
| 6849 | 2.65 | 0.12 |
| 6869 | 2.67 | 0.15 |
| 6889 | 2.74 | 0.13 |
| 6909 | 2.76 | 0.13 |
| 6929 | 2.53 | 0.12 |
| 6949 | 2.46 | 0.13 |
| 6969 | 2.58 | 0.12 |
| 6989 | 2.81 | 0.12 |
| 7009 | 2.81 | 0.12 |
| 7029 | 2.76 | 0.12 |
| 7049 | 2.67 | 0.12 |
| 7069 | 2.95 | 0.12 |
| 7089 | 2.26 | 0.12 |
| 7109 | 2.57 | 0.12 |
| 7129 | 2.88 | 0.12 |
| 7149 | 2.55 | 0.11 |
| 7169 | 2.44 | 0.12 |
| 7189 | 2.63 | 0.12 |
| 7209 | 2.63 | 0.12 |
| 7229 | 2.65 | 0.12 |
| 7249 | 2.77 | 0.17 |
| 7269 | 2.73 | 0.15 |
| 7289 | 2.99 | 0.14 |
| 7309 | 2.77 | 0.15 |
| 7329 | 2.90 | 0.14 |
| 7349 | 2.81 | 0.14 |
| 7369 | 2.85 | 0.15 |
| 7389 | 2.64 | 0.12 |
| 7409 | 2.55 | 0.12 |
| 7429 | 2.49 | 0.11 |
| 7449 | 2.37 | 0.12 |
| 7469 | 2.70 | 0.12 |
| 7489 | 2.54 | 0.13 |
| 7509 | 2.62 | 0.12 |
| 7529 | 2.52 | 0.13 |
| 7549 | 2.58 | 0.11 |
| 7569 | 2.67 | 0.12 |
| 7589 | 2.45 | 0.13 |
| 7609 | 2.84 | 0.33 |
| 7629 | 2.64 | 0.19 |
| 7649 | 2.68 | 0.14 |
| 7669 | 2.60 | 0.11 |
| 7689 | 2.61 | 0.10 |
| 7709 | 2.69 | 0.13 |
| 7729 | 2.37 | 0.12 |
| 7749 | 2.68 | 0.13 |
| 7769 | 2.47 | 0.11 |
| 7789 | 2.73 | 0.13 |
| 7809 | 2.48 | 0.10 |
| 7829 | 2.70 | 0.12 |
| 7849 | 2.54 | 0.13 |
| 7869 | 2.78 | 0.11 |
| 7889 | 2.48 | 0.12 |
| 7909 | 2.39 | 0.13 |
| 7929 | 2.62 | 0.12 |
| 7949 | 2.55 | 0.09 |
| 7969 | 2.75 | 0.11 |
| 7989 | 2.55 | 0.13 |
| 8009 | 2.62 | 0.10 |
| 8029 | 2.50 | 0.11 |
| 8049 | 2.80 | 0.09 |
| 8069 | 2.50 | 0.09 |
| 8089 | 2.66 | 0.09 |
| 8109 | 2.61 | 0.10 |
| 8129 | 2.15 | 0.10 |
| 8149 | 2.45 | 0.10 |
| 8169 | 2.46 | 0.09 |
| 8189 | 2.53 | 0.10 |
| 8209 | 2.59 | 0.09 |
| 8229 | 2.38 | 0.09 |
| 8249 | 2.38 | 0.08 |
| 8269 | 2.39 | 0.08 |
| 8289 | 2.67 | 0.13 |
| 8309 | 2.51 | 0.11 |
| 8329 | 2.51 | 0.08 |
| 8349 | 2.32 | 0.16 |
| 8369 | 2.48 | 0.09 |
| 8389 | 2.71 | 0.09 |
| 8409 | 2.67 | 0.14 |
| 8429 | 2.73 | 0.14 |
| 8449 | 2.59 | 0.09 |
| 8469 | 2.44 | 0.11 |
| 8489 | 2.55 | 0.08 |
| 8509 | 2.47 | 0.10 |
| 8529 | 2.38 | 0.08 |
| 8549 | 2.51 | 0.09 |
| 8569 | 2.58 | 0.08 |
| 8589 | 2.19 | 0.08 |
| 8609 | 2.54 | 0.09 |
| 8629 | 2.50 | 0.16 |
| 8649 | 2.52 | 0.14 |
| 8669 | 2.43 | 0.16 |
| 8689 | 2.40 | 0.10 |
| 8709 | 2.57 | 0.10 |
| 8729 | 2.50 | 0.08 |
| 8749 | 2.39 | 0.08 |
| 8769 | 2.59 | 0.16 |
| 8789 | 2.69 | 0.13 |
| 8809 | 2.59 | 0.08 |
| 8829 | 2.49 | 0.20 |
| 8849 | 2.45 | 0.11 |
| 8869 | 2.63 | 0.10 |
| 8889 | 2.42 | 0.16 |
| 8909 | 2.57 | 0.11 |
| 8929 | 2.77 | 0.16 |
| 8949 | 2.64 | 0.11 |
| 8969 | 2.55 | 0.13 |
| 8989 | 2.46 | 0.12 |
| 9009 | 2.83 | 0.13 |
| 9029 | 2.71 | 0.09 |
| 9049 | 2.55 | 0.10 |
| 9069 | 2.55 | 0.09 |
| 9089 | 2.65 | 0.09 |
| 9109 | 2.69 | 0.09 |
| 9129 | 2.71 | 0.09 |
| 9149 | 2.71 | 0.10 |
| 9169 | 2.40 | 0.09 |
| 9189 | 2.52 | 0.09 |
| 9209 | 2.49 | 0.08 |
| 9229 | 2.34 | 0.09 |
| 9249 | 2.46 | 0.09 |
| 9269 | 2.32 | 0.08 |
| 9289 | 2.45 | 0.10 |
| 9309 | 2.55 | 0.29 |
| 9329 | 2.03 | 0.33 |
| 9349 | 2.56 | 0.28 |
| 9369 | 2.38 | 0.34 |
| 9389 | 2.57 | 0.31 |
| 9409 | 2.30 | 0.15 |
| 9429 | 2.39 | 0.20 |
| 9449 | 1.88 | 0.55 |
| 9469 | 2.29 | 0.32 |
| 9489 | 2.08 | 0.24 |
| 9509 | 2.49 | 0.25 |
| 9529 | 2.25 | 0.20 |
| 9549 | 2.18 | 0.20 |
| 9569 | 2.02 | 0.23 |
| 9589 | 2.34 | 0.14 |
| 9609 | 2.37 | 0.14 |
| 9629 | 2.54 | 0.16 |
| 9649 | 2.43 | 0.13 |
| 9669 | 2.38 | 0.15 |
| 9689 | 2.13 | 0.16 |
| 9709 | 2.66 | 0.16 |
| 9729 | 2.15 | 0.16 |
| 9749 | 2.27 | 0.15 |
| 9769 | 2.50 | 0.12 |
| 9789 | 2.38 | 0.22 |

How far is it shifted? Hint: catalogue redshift 0.20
